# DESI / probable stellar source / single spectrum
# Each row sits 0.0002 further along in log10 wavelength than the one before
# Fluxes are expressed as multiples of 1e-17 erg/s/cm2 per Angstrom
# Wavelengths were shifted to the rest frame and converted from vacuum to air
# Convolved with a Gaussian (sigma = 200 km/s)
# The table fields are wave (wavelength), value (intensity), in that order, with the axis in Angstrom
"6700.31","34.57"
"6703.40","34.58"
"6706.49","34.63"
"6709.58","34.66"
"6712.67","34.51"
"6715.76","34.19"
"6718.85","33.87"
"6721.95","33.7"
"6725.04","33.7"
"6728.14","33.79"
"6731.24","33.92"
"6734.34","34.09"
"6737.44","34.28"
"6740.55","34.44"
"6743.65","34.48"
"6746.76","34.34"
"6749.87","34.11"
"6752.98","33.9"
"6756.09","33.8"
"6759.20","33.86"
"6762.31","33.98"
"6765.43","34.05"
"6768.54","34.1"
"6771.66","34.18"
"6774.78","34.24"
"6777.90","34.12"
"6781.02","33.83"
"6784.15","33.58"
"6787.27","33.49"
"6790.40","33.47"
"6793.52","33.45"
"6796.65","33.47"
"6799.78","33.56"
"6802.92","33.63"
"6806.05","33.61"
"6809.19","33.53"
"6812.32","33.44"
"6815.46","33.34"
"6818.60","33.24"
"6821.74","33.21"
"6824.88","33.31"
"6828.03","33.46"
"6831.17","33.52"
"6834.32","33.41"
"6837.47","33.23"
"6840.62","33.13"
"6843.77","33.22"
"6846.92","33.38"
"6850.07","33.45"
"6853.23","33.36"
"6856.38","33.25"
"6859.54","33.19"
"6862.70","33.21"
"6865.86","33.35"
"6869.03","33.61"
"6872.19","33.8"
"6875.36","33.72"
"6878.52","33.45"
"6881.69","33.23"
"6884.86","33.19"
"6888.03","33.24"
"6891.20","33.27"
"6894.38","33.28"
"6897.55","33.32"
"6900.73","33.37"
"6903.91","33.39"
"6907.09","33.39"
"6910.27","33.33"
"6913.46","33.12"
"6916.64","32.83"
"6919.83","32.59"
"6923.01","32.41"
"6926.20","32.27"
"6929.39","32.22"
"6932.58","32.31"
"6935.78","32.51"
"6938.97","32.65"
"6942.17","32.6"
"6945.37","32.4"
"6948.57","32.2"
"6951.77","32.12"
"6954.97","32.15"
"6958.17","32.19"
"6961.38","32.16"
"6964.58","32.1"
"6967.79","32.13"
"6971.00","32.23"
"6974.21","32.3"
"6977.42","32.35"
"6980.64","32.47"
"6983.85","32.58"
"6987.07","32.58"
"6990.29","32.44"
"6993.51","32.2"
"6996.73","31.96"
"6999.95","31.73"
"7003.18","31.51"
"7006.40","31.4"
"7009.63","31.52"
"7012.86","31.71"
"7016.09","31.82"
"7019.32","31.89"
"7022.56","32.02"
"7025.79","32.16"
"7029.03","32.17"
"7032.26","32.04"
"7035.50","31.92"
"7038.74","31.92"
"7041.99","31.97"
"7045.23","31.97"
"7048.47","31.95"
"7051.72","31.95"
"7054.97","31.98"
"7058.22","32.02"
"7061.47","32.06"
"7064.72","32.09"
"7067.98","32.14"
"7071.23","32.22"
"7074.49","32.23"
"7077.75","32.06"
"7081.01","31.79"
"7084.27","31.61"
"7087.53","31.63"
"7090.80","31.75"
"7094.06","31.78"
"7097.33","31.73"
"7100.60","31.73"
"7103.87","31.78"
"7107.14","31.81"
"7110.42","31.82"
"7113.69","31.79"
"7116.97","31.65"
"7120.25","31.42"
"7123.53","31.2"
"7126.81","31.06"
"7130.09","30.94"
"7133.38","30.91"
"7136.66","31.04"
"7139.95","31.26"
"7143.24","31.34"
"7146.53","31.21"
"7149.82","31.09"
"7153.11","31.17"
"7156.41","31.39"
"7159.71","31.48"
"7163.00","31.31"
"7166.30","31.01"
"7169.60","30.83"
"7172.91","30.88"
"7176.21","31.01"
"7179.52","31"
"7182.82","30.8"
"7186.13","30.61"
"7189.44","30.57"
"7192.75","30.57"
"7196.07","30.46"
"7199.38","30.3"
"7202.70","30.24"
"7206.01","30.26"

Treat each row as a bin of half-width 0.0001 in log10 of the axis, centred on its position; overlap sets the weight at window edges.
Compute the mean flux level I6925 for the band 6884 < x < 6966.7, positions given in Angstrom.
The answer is 32.7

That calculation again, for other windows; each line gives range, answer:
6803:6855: 33.4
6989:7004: 32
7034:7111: 31.9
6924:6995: 32.3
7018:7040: 32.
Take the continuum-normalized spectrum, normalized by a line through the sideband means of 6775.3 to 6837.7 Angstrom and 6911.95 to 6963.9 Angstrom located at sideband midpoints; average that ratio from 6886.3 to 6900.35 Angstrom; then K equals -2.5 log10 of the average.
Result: -0.02 mag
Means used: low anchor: 33.5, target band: 33.3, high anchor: 32.4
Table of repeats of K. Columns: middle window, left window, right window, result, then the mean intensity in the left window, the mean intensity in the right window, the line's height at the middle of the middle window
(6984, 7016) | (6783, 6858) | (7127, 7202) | 0.01 mag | 33.4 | 31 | 32.1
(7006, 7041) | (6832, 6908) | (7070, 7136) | 0.01 mag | 33.4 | 31.6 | 32.2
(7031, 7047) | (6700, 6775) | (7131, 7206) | 0.00 mag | 34.1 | 30.9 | 31.9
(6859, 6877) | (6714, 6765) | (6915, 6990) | -0.02 mag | 34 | 32.4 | 33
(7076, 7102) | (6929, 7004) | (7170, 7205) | -0.01 mag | 32.3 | 30.6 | 31.4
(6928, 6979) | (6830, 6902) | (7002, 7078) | 0.01 mag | 33.4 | 31.9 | 32.6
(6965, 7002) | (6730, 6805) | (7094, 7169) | 0.01 mag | 33.9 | 31.4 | 32.4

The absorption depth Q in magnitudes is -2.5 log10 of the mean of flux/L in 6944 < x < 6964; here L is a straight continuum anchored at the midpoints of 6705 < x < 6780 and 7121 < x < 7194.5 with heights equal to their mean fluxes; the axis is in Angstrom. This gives 0.01 mag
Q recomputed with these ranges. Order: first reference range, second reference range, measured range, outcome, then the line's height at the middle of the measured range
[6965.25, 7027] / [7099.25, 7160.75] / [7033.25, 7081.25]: -0.01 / 31.7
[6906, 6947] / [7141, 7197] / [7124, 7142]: 0.01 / 31.2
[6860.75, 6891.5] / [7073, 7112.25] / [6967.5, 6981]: 0.01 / 32.7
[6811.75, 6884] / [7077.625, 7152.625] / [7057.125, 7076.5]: -0.01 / 31.8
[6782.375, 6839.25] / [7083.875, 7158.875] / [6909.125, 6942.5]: 0.00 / 32.7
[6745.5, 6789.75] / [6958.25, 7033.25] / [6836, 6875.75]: 0.00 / 33.2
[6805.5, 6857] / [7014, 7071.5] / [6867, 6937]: -0.01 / 32.9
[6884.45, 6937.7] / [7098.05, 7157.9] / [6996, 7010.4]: 0.02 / 32.3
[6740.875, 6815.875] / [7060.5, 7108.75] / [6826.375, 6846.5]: 0.00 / 33.5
